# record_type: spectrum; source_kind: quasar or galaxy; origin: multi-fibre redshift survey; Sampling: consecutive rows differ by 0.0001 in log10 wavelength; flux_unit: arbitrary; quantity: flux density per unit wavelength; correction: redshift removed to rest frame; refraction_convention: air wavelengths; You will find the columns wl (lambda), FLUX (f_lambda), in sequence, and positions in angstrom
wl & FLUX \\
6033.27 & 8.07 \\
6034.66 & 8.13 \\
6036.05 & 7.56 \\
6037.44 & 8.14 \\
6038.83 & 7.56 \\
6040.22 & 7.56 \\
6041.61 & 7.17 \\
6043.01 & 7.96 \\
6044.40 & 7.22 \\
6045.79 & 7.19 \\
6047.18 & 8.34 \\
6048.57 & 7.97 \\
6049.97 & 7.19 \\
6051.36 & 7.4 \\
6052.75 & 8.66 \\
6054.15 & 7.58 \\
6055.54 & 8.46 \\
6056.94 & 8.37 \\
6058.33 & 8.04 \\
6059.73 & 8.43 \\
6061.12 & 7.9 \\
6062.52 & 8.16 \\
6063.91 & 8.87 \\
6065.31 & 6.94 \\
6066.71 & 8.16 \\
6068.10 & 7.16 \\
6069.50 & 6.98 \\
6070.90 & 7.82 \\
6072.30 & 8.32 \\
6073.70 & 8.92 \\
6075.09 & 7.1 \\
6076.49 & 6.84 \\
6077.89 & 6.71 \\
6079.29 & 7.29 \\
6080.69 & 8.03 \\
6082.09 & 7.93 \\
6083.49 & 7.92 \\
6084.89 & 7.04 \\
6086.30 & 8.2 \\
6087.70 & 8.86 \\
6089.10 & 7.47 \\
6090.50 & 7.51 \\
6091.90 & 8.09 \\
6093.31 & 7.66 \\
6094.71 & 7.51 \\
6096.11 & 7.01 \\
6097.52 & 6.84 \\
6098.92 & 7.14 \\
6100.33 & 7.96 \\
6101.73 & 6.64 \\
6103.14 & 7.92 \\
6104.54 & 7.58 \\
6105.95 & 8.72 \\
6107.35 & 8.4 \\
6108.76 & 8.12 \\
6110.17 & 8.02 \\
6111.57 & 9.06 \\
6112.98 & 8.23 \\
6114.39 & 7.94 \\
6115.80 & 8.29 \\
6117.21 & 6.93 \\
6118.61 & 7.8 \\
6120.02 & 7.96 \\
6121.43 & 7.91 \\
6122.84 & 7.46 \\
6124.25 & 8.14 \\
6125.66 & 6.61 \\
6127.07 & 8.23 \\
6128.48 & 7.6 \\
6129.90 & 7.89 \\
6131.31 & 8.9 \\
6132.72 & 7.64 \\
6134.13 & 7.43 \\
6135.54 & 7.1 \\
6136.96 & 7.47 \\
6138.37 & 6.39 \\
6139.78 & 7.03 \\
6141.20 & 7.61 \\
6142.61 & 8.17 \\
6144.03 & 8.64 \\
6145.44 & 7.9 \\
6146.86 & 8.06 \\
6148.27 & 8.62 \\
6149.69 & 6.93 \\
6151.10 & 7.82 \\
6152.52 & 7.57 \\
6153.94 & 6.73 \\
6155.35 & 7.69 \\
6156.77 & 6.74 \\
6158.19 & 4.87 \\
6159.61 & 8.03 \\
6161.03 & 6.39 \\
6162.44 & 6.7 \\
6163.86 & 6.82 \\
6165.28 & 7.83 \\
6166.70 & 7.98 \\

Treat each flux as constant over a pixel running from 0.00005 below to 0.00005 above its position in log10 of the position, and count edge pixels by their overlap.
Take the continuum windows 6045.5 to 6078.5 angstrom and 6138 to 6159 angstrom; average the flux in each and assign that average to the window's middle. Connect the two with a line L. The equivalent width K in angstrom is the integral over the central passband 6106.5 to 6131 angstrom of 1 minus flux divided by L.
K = -1.3 angstrom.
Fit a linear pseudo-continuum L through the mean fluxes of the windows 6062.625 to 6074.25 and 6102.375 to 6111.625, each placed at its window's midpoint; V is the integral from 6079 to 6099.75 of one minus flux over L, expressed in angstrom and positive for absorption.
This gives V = 1.1 angstrom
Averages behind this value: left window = 7.9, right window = 8.2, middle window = 7.64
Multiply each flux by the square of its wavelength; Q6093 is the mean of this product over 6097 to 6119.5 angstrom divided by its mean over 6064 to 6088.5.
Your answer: 1.03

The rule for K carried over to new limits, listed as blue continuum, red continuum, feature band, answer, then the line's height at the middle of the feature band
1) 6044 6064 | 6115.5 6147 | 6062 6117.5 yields 0.5 angstrom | 7.84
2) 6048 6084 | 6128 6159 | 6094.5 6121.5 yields -0.6 angstrom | 7.64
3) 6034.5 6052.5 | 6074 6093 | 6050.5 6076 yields -1.0 angstrom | 7.65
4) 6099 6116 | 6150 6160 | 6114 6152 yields -1.2 angstrom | 7.49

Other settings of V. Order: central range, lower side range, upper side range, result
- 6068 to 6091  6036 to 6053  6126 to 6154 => 0.0 angstrom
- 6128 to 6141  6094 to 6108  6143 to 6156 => 0.4 angstrom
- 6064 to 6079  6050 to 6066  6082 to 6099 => 0.6 angstrom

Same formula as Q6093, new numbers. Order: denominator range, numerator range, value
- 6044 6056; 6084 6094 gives 1.02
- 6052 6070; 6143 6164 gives 0.95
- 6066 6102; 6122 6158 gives 1.02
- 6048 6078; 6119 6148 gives 1.01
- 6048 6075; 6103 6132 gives 1.02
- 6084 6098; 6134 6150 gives 1.02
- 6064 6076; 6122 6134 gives 1.03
